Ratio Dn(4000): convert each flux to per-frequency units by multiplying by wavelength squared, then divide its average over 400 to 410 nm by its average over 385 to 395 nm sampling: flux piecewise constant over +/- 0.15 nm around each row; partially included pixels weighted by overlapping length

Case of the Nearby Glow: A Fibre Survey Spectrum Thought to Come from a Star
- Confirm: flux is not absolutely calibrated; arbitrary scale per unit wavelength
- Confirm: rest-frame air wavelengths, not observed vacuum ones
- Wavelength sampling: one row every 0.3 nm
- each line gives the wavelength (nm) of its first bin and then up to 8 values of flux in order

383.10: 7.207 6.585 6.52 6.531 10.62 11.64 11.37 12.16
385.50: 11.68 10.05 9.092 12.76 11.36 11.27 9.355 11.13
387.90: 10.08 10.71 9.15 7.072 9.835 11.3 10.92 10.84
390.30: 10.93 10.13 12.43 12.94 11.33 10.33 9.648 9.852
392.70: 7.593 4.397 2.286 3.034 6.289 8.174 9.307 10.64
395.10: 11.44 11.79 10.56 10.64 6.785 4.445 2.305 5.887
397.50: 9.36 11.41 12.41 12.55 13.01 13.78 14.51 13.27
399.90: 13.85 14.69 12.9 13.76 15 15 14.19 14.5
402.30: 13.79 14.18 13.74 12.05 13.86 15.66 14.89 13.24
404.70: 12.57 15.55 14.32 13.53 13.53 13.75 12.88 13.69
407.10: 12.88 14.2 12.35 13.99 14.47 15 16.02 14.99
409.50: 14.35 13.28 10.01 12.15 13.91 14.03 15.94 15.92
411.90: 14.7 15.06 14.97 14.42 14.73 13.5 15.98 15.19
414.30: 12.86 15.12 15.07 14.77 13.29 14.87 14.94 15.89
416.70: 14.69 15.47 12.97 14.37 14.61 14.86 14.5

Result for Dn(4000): 1.6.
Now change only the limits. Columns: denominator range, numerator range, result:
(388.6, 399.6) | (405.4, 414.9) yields 1.61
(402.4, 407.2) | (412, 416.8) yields 1.12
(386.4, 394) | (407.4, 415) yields 1.68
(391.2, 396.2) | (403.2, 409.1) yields 1.71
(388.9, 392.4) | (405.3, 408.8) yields 1.37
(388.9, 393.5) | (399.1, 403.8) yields 1.55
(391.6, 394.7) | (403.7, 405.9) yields 2.08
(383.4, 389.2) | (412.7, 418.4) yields 1.68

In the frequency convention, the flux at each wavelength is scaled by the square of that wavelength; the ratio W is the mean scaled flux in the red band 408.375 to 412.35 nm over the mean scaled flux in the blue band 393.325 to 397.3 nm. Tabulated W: 2.0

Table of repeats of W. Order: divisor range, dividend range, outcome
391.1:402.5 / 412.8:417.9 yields 1.52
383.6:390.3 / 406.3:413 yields 1.53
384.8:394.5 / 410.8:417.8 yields 1.73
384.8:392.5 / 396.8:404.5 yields 1.29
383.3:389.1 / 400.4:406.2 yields 1.53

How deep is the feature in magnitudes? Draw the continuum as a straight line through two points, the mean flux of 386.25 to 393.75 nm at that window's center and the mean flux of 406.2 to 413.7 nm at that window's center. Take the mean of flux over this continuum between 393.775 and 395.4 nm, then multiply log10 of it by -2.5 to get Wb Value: 0.13 mag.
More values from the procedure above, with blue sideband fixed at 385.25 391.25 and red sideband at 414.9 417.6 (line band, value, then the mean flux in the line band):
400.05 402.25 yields -0.15 mag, 14.3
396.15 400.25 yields 0.16 mag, 10.5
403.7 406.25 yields -0.09 mag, 14.1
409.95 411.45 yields 0.05 mag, 13.2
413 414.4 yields -0.02 mag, 14.5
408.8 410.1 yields -0.03 mag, 14.1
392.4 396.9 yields 0.46 mag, 7.56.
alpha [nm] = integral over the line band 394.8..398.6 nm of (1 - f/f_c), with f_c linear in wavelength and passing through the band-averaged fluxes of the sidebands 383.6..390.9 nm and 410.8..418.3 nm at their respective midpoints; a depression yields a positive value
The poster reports 0.84 nm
